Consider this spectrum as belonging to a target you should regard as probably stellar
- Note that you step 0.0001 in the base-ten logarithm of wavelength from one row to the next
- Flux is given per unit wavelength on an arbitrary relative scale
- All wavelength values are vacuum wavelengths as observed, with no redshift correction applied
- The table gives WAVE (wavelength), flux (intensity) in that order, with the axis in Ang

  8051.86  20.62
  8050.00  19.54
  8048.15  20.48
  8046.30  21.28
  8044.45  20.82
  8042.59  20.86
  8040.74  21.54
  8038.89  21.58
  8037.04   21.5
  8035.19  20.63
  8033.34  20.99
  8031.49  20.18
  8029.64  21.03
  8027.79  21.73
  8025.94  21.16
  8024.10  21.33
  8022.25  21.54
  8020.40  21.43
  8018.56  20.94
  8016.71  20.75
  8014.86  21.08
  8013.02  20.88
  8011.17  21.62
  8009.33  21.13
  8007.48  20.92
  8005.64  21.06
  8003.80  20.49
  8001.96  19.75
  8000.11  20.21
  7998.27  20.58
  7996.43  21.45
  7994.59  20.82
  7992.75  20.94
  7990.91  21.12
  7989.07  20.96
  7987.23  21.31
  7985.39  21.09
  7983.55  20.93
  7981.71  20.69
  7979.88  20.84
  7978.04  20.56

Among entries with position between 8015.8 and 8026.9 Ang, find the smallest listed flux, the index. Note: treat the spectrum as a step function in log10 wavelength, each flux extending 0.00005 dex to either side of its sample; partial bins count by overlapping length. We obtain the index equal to 20.75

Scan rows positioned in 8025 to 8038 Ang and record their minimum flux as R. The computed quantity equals 20.18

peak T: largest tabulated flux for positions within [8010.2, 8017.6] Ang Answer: 21.62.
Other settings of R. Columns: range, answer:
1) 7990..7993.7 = 20.94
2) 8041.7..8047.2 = 20.82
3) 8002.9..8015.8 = 20.49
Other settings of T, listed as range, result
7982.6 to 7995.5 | 21.31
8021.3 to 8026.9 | 21.54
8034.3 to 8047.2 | 21.58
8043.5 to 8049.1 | 21.28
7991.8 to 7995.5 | 20.94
